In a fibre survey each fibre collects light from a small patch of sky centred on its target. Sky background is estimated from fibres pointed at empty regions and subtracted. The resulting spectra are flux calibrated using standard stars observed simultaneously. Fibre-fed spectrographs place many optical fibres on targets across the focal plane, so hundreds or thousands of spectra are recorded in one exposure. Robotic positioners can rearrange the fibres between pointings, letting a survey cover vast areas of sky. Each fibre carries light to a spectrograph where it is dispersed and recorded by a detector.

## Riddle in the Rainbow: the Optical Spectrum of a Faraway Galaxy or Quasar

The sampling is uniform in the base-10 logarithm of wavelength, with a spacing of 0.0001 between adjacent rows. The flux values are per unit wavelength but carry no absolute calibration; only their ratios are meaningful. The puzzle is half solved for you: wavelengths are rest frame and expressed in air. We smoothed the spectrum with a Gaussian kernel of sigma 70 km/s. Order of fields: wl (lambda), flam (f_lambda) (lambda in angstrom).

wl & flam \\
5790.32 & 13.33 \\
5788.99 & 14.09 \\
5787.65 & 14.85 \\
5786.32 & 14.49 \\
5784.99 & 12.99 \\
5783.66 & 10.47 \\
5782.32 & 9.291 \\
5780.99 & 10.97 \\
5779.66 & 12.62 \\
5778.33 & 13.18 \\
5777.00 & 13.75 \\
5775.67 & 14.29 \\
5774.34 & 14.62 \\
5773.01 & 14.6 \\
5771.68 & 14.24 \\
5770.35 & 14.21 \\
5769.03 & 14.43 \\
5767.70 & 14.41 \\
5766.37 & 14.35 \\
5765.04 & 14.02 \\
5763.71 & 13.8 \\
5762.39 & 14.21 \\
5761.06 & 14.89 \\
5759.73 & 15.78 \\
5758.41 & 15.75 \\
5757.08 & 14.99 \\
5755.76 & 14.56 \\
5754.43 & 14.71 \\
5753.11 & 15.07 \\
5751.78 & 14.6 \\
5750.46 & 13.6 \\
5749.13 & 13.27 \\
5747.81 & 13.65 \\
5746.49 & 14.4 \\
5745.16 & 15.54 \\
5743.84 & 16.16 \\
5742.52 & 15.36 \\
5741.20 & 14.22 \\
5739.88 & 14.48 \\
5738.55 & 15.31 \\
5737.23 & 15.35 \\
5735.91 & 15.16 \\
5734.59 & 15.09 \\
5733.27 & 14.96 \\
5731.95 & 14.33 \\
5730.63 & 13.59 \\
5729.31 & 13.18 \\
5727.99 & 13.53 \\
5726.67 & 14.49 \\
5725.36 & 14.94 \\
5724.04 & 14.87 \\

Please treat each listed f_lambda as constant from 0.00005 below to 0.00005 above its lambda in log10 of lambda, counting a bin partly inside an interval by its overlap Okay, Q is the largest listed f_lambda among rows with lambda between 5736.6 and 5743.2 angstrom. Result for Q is 15.36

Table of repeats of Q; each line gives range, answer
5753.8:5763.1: 15.78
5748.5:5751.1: 13.6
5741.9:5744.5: 16.16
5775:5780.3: 14.29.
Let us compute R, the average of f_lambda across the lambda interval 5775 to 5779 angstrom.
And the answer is 13.7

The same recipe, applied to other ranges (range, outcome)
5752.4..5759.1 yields 15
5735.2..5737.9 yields 15.3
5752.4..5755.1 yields 14.9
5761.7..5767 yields 14.1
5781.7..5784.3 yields 9.85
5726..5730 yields 13.8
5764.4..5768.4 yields 14.2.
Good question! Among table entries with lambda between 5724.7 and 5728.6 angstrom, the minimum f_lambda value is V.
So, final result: 13.53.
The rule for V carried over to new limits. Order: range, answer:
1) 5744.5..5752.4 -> 13.27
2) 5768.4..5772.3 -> 14.21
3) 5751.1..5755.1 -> 14.6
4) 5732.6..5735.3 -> 14.96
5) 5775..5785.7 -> 9.291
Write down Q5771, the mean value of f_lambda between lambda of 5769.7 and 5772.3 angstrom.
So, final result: 14.2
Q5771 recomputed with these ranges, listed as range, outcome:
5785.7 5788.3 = 14.7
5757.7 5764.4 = 14.9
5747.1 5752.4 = 13.8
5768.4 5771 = 14.4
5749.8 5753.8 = 14.4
